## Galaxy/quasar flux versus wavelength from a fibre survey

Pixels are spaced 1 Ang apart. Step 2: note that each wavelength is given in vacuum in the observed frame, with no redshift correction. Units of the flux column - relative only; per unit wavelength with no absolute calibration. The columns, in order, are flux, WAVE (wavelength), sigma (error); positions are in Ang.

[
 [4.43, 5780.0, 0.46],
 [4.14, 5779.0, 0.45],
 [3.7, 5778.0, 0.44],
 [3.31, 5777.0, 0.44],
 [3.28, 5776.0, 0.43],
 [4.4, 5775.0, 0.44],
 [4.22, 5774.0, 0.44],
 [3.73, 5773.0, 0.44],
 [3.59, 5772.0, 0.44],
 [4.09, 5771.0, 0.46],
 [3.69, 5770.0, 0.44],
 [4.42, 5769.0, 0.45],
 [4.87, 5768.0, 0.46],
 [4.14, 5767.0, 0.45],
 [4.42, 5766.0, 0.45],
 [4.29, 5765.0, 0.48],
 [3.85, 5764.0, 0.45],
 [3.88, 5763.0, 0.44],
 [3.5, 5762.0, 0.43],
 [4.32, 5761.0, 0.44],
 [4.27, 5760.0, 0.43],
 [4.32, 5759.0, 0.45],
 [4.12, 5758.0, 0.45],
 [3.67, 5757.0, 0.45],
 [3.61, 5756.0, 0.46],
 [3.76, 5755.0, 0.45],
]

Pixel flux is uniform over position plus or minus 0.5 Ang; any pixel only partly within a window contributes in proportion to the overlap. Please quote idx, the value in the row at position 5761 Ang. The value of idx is 4.32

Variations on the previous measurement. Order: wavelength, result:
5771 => 4.09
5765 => 4.29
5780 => 4.43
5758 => 4.12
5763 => 3.88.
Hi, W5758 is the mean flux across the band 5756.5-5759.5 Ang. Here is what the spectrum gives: 4.04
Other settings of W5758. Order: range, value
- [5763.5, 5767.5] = 4.17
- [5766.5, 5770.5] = 4.28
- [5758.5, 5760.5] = 4.29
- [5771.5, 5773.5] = 3.66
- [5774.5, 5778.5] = 3.67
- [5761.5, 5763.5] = 3.69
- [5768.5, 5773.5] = 3.9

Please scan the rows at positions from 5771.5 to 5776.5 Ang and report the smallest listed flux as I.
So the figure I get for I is 3.28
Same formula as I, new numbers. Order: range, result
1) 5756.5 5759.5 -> 3.67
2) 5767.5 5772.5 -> 3.59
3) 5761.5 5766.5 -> 3.5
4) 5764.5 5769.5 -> 4.14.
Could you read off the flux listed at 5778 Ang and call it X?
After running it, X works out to 3.7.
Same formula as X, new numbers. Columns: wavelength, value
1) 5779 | 4.14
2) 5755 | 3.76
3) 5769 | 4.42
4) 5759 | 4.32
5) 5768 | 4.87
